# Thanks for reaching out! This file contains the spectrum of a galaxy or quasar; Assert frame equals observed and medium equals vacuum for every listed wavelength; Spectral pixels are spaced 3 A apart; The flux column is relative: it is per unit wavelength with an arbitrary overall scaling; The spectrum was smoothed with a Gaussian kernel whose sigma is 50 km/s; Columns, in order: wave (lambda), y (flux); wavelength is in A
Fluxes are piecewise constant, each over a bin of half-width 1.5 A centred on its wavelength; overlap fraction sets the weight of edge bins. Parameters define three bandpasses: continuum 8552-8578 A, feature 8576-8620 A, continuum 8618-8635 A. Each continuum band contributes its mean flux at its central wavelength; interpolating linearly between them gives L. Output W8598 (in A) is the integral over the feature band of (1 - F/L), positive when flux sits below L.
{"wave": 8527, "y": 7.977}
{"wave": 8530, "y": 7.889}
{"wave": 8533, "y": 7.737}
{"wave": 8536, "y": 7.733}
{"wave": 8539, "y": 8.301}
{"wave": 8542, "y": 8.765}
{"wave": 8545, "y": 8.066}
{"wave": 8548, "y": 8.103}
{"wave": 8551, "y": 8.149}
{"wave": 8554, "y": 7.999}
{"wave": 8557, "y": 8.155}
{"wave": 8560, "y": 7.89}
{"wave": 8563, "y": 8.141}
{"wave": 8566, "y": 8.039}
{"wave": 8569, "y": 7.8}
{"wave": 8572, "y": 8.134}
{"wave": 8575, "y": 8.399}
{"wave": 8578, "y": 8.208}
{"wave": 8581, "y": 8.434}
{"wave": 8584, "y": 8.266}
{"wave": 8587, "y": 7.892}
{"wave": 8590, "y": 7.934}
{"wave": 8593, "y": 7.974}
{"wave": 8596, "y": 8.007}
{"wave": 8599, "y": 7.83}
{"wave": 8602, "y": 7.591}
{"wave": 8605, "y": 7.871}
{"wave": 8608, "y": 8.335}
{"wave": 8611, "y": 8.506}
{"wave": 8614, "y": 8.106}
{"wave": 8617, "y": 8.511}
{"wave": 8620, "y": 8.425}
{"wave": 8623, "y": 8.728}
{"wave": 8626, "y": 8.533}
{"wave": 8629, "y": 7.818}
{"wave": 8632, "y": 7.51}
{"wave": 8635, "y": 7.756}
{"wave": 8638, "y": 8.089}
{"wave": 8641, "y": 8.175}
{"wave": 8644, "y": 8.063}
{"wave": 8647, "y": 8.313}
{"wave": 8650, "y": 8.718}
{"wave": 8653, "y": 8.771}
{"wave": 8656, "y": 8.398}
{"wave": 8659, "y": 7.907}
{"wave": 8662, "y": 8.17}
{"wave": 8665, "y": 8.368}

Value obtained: 0.1 A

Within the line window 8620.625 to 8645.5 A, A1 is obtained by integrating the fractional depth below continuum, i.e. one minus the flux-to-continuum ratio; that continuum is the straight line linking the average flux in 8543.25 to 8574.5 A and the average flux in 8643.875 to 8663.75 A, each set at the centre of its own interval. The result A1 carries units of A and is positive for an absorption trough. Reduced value 0.6 A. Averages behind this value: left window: 8.06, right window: 8.35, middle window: 8.1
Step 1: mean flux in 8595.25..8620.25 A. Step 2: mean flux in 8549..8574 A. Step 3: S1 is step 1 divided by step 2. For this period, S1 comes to 1.0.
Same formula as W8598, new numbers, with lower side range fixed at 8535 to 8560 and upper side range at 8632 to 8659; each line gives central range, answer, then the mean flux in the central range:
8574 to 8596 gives 0.10 A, 8.14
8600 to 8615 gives 0.22 A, 8.07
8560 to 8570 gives 0.22 A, 7.99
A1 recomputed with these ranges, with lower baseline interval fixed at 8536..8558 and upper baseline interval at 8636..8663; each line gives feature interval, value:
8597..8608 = 0.5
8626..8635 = 0.5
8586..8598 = 0.4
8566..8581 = 0.1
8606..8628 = -0.5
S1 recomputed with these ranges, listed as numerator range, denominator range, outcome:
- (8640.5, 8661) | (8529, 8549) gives 1.03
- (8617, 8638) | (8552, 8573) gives 1.02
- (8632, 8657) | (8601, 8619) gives 1.01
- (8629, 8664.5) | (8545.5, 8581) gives 1.01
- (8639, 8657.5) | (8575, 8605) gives 1.05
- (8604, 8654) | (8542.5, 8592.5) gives 1.02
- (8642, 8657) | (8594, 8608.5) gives 1.07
